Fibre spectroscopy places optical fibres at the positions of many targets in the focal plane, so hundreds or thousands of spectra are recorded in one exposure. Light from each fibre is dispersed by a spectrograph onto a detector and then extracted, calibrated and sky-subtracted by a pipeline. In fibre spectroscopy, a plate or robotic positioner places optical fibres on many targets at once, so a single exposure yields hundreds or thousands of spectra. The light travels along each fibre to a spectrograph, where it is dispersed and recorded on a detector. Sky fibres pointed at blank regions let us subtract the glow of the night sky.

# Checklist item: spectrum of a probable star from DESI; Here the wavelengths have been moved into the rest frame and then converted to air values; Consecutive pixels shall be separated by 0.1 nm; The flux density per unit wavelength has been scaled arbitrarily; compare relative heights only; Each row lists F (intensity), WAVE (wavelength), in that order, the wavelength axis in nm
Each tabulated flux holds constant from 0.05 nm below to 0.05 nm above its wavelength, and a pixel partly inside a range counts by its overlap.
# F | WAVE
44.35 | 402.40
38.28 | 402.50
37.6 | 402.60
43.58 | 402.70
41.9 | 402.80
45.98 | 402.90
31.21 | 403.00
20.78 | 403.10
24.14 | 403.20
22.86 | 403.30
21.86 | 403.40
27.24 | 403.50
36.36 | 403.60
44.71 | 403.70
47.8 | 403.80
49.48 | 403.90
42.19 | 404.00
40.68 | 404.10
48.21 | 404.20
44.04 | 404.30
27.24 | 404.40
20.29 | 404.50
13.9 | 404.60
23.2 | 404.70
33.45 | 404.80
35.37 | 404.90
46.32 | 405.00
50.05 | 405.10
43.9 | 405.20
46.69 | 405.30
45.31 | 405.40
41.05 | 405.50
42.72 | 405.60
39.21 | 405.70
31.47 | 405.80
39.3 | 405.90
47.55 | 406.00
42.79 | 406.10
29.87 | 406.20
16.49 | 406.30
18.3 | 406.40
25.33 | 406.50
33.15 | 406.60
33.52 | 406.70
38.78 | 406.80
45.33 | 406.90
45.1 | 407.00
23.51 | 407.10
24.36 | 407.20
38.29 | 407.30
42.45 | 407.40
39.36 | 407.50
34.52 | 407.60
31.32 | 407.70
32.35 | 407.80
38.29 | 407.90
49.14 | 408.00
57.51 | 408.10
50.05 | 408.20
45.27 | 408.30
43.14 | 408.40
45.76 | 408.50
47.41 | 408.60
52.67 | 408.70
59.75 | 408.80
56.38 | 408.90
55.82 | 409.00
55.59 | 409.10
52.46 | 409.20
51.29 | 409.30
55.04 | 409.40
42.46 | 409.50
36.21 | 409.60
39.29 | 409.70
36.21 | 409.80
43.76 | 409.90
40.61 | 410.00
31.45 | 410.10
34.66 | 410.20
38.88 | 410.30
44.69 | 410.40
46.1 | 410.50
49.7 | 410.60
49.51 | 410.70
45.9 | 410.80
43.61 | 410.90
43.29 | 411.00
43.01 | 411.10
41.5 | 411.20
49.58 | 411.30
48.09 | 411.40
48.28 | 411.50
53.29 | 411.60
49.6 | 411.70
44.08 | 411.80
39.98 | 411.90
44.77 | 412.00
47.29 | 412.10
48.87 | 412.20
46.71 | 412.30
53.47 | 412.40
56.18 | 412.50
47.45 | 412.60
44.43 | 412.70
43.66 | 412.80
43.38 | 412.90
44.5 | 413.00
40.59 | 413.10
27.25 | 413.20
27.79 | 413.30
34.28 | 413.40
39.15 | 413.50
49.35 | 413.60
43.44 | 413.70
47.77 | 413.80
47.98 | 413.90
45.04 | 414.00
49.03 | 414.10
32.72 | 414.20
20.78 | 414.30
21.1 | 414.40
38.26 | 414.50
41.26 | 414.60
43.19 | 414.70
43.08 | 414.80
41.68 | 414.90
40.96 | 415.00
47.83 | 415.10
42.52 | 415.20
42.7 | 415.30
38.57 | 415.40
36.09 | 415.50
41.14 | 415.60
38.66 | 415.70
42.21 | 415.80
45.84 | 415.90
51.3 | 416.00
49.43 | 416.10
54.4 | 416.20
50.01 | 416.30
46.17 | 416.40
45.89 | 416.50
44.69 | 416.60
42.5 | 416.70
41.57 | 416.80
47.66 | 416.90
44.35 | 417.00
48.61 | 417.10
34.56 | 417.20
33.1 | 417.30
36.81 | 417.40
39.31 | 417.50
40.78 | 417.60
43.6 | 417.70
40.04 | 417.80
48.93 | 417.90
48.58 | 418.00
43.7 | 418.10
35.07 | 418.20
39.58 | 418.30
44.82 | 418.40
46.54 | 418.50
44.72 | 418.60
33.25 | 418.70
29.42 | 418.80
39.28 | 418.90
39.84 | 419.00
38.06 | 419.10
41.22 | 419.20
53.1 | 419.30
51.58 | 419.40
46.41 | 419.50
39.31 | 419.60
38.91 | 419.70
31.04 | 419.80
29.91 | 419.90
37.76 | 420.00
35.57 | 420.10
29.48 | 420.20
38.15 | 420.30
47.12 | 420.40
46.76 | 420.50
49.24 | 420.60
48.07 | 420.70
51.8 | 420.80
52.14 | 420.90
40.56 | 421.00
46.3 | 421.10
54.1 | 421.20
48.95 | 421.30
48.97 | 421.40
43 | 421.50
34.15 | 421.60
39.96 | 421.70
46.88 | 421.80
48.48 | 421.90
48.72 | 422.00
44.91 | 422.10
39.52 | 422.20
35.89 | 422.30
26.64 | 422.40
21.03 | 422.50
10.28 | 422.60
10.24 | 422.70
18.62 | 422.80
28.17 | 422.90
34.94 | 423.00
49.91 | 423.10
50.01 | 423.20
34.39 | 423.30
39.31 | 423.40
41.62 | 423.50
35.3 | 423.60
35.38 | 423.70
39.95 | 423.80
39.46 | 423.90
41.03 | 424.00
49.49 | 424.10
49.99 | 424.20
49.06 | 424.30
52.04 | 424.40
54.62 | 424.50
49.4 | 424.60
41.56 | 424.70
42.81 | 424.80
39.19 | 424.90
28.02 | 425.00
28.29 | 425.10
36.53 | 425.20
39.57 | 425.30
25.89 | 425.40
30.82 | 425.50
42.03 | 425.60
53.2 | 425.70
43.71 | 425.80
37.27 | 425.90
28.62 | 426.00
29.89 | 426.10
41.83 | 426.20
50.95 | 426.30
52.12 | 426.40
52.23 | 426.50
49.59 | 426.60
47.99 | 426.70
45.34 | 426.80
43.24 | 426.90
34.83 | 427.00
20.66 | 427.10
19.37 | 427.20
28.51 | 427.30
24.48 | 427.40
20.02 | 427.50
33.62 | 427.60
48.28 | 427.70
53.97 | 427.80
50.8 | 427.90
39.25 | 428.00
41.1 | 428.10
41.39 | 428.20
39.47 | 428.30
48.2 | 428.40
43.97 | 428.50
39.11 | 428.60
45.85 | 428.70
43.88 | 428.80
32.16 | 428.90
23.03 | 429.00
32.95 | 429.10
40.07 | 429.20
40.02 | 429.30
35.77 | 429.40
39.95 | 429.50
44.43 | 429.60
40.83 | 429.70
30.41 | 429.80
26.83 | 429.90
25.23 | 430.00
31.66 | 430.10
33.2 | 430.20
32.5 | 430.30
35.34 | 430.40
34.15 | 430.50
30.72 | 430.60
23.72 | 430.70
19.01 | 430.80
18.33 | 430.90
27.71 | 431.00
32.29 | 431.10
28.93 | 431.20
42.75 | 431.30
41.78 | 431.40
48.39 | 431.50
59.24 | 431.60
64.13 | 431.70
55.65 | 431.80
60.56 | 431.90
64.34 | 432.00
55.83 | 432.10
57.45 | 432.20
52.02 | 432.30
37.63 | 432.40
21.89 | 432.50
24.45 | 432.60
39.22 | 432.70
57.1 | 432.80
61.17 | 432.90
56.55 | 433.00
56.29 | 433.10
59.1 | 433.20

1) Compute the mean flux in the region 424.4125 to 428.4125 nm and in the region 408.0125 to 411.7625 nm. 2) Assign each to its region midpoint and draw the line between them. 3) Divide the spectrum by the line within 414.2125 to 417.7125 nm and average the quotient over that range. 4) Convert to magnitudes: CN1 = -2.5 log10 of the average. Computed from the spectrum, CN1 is 0.06 mag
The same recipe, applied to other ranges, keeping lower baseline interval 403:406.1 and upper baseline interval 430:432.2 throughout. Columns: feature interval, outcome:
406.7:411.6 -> -0.180 mag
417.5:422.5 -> -0.092 mag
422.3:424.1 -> 0.174 mag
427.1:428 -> 0.155 mag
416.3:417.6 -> -0.112 mag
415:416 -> -0.112 mag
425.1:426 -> 0.052 mag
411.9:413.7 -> -0.153 mag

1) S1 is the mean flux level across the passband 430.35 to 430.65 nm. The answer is 33.4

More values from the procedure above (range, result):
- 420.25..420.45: 42.6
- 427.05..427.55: 22.6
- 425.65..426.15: 38.5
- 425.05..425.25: 32.4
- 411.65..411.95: 44.6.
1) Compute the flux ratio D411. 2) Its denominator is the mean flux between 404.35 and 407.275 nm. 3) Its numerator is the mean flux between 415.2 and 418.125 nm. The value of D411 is 1.3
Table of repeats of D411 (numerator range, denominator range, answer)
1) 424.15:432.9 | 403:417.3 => 0.96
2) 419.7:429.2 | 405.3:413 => 0.92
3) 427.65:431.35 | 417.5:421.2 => 0.86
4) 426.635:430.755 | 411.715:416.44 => 0.85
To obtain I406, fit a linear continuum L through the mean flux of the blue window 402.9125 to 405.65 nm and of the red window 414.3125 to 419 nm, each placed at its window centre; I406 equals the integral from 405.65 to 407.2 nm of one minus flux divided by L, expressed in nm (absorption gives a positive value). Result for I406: 0.143 nm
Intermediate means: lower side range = 36.1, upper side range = 41.8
